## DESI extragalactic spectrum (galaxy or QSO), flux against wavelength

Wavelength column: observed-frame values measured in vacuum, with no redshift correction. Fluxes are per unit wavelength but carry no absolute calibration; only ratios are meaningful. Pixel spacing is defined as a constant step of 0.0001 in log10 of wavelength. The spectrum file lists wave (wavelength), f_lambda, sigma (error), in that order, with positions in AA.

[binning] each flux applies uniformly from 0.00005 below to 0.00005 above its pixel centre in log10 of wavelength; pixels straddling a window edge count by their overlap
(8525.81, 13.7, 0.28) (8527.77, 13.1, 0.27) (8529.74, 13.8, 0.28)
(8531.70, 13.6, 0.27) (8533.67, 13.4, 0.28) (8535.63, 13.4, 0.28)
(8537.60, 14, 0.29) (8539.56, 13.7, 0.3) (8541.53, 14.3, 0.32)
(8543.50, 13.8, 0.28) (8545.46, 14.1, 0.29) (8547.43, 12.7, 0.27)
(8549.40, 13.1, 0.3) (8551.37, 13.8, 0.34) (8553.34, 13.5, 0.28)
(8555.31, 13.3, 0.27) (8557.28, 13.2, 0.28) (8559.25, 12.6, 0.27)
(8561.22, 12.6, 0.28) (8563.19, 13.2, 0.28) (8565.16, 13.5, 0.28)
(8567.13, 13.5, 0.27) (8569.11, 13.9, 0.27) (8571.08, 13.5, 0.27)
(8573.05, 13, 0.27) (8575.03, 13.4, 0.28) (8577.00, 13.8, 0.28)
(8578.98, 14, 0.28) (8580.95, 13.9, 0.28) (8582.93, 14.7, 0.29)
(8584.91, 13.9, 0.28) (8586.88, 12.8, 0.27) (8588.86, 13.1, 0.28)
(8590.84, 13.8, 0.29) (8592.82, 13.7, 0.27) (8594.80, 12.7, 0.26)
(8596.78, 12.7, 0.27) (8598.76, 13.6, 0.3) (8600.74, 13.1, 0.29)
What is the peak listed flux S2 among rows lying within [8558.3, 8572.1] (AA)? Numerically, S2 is 13.9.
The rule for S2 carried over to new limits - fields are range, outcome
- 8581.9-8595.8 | 14.7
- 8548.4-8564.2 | 13.8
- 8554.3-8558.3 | 13.3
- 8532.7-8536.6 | 13.4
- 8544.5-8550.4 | 14.1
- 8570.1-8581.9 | 14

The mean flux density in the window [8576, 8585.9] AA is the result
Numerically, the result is 14.1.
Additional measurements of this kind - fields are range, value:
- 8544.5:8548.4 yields 13.4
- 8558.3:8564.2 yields 12.8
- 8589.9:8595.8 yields 13.4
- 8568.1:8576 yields 13.4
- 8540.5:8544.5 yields 14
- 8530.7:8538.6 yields 13.6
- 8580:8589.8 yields 13.7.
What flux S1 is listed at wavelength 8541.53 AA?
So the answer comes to 14.3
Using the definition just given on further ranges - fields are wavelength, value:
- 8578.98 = 14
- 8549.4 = 13.1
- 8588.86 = 13.1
